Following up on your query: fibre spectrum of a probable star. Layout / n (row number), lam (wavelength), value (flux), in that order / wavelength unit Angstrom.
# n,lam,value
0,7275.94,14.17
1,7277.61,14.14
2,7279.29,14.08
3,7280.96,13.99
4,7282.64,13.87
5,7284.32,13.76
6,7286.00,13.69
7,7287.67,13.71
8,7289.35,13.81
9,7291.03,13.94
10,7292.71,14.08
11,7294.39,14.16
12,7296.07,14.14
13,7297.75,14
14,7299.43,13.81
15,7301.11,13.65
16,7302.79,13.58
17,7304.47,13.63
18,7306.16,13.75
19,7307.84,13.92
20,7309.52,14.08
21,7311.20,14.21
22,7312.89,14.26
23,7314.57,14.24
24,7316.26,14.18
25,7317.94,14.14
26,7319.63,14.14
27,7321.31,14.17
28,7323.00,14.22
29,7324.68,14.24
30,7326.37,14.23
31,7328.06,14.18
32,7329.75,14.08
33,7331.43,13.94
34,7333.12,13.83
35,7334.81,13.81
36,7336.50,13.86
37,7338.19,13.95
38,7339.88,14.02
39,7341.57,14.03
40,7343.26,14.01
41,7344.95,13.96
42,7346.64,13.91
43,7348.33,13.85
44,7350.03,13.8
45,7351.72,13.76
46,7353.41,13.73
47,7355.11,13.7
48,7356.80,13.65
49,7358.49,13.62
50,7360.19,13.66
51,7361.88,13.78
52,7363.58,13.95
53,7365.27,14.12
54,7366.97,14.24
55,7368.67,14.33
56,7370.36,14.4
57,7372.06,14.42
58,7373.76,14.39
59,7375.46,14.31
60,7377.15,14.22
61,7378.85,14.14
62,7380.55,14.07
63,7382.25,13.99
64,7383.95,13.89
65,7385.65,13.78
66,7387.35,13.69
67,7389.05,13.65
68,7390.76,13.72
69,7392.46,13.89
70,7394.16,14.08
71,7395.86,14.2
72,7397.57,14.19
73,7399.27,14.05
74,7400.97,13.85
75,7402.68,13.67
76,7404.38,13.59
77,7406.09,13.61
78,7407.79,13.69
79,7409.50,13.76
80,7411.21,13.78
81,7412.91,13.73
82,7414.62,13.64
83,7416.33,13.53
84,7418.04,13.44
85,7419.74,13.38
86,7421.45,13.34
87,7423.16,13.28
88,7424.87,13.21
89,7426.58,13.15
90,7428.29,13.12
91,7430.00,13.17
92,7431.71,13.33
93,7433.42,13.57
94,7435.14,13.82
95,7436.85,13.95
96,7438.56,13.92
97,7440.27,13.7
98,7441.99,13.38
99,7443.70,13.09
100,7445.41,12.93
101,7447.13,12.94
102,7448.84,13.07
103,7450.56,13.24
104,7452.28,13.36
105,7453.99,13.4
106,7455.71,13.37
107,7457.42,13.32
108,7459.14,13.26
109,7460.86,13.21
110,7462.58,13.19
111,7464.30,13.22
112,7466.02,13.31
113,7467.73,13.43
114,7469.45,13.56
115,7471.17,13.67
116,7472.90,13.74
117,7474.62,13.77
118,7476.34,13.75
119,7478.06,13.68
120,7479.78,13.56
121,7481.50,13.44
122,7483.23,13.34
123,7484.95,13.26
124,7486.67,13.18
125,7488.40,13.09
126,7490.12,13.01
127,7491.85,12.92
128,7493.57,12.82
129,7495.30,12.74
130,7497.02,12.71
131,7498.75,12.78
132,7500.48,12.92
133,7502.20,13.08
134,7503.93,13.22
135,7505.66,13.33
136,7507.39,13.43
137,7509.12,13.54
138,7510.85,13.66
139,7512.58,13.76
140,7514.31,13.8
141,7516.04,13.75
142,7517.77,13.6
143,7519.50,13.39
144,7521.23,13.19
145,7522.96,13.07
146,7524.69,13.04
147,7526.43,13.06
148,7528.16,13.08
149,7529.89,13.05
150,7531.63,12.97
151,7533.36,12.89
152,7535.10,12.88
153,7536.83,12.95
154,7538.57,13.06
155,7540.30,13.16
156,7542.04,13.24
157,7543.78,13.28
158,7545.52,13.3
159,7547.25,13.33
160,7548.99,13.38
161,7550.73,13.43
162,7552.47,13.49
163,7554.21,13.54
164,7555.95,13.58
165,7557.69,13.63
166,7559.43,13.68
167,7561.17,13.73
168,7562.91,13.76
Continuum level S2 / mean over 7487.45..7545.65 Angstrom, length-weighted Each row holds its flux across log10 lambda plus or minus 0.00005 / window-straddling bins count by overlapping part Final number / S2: 13.2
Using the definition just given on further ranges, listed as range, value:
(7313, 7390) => 14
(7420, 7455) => 13.3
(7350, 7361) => 13.7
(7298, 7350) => 14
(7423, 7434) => 13.3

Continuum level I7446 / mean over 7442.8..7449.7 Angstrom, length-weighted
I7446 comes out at 13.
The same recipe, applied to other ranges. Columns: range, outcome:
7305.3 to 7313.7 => 14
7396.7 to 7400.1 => 14.1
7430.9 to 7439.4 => 13.7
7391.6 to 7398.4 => 14.1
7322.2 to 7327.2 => 14.2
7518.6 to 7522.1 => 13.3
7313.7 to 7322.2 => 14.2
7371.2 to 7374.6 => 14.4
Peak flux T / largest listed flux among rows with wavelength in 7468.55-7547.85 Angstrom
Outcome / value 13.8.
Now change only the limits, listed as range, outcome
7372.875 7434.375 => 14.39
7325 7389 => 14.42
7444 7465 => 13.4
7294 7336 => 14.26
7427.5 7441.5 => 13.95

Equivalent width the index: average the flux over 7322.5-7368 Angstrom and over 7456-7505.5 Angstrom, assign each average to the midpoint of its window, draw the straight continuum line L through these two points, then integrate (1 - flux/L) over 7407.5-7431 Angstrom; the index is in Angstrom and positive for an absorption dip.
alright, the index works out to 0.2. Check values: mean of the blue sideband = 13.9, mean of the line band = 13.4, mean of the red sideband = 13.3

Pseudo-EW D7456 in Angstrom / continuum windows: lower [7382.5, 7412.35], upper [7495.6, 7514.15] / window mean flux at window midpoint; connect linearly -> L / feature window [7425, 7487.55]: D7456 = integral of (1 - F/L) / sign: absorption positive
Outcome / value 0.5 Angstrom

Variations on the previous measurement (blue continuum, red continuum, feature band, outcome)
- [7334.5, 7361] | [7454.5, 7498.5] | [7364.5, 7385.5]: -0.7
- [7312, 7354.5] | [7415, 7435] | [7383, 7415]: -0.7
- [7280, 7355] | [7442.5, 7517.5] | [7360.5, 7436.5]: -0.9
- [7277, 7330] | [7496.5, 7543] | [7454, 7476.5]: 0.0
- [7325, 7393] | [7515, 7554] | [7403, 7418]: 0.1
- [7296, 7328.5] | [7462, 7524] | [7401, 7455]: 0.5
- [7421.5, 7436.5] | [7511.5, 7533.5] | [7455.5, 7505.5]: 0.2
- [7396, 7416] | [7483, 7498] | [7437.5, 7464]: 0.1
